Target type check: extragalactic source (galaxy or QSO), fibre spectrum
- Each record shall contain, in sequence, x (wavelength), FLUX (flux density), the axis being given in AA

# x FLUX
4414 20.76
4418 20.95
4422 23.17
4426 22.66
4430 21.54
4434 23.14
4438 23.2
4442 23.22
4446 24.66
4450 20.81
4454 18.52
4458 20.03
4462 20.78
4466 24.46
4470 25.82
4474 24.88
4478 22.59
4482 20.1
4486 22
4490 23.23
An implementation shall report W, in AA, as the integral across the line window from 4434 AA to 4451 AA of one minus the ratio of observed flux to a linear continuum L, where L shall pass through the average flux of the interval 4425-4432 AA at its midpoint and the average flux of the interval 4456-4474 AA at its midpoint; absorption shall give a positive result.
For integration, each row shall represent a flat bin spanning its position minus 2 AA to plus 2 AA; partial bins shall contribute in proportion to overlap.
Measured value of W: -0.6 AA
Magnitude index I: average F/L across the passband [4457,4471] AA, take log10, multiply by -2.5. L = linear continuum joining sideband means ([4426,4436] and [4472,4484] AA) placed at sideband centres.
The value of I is -0.01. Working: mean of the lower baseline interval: 22.4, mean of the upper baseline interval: 22.5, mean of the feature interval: 22.8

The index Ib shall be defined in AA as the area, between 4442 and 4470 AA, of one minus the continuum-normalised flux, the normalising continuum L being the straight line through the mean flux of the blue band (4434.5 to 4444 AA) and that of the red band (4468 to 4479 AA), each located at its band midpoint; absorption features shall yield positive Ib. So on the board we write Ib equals 2.24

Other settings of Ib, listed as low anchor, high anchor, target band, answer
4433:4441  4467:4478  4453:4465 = 1.9 AA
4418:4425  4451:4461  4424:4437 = -0.5 AA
